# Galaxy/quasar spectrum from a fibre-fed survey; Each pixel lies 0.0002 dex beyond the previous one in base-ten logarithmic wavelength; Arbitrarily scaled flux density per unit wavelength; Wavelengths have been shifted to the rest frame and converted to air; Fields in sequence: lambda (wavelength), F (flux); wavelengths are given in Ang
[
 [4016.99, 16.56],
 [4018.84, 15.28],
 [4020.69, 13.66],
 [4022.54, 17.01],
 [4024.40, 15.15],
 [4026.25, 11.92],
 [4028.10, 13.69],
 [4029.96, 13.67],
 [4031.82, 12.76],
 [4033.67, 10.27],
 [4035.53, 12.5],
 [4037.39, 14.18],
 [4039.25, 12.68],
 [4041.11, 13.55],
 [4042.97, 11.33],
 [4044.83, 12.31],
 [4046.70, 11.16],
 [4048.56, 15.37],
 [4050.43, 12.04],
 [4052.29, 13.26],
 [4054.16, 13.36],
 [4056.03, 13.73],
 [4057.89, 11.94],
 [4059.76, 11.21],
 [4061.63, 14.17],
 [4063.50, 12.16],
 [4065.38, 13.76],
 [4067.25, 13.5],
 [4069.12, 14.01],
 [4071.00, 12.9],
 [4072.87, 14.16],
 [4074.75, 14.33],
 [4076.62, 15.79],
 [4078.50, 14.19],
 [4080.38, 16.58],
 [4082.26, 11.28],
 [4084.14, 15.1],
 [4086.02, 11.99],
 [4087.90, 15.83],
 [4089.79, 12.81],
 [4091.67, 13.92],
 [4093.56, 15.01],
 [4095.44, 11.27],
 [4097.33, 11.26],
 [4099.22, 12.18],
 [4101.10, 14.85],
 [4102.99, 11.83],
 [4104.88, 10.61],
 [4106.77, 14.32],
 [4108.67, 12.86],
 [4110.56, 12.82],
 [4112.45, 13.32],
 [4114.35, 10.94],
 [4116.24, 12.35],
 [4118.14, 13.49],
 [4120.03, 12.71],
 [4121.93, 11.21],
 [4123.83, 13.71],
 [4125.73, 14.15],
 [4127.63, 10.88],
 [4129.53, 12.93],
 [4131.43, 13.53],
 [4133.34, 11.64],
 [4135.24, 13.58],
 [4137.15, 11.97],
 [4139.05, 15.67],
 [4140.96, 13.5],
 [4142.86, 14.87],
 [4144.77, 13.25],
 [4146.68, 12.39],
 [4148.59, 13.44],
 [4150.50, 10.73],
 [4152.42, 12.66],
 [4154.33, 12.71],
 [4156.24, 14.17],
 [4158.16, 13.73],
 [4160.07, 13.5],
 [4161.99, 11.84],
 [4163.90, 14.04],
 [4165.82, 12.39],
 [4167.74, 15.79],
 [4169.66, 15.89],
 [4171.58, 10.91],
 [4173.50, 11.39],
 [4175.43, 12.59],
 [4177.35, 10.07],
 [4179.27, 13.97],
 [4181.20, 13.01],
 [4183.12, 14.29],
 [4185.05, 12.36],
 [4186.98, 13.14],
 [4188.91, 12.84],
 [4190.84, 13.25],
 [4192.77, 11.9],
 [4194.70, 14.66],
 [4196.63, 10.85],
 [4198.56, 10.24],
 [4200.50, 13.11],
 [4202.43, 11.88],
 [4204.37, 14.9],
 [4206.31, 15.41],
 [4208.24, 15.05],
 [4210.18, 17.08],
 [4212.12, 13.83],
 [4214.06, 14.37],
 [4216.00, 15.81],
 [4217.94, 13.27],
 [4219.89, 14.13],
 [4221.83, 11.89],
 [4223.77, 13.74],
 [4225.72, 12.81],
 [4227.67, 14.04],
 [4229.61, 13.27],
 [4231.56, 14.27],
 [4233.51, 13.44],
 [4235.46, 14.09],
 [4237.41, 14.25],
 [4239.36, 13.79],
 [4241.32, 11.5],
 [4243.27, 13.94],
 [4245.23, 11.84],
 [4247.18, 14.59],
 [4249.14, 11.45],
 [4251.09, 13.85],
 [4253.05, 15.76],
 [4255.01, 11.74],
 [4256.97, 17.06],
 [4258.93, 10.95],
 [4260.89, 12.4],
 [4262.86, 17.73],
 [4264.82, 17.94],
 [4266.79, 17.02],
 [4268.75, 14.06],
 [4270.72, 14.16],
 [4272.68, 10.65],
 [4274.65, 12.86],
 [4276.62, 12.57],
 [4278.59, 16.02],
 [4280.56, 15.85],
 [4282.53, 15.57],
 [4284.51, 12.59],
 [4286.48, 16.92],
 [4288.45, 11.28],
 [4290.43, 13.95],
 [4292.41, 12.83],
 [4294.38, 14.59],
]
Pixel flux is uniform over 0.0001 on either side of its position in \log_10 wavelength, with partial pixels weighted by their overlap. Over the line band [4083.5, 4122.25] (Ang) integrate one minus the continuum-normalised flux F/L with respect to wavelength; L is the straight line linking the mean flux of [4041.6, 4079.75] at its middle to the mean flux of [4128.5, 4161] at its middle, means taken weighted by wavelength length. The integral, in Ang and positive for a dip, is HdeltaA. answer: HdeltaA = 1.0 Ang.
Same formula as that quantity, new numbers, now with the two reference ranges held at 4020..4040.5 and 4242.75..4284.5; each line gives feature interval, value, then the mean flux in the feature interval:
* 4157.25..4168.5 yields 0.3 Ang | 13.5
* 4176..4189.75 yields 1.1 Ang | 12.8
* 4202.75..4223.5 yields -0.7 Ang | 14.5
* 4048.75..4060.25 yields 0.6 Ang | 12.8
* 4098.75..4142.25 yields 2.7 Ang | 12.9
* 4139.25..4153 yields 0.6 Ang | 13.1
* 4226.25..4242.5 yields 0.6 Ang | 13.6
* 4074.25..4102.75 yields -0.2 Ang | 13.7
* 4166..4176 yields 0.4 Ang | 13.3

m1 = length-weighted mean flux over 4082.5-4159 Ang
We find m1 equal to 13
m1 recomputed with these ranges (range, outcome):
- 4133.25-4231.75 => 13.3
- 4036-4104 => 13.3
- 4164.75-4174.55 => 13.3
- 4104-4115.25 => 12.5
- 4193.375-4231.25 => 13.7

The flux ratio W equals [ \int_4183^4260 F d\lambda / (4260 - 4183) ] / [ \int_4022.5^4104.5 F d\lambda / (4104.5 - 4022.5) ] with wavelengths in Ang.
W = 1.02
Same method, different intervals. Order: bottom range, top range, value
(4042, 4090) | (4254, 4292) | 1.06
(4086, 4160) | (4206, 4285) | 1.08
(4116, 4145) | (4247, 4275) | 1.08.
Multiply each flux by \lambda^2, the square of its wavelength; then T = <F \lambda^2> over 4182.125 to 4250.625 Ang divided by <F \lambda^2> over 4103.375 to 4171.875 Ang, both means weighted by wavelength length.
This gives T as 1.07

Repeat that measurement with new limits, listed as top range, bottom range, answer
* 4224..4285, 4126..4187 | 1.12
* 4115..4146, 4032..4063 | 1.07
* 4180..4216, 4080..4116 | 1.09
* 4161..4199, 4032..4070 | 1.06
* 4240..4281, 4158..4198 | 1.12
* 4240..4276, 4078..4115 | 1.14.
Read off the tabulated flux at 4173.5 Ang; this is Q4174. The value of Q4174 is 11.39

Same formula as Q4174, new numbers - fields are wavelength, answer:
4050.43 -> 12.04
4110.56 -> 12.82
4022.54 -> 17.01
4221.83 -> 11.89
